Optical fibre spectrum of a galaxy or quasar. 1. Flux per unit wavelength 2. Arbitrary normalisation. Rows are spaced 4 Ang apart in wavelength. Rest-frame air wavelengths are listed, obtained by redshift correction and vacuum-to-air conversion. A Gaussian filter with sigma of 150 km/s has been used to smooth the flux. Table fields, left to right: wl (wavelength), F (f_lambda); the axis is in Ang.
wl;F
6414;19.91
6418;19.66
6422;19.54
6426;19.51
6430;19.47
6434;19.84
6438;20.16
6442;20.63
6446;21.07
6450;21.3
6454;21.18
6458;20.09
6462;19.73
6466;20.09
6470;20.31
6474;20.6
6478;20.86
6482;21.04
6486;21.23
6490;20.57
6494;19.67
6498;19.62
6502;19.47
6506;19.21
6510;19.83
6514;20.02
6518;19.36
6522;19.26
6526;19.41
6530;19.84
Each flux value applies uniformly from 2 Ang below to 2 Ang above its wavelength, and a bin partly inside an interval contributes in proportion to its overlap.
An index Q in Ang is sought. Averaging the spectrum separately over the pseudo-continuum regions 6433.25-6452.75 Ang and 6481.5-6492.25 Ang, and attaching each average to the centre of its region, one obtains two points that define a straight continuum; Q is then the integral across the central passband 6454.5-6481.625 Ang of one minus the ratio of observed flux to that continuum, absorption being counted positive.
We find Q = 0.56 Ang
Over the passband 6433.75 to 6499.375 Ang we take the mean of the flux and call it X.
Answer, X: 20.5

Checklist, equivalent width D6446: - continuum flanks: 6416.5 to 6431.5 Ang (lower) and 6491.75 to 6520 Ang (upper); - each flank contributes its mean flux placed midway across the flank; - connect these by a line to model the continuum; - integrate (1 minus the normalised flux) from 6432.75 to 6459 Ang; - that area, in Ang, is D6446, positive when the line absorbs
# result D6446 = -1.46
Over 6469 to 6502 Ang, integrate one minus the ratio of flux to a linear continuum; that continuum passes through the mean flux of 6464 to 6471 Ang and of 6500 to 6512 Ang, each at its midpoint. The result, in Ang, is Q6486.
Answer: -0.9 Ang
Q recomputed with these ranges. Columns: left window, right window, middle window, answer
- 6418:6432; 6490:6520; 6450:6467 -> -0.71 Ang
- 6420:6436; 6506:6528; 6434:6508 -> -3.02 Ang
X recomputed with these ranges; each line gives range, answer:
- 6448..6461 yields 20.8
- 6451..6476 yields 20.4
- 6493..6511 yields 19.5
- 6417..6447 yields 20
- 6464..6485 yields 20.6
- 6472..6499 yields 20.5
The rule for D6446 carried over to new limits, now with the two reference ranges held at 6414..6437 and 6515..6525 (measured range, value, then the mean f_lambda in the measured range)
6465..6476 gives -0.5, 20.4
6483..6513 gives -0.8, 20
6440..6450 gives -0.7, 20.9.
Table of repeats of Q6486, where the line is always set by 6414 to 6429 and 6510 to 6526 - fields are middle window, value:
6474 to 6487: -0.92 Ang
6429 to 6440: -0.14 Ang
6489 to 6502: -0.17 Ang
